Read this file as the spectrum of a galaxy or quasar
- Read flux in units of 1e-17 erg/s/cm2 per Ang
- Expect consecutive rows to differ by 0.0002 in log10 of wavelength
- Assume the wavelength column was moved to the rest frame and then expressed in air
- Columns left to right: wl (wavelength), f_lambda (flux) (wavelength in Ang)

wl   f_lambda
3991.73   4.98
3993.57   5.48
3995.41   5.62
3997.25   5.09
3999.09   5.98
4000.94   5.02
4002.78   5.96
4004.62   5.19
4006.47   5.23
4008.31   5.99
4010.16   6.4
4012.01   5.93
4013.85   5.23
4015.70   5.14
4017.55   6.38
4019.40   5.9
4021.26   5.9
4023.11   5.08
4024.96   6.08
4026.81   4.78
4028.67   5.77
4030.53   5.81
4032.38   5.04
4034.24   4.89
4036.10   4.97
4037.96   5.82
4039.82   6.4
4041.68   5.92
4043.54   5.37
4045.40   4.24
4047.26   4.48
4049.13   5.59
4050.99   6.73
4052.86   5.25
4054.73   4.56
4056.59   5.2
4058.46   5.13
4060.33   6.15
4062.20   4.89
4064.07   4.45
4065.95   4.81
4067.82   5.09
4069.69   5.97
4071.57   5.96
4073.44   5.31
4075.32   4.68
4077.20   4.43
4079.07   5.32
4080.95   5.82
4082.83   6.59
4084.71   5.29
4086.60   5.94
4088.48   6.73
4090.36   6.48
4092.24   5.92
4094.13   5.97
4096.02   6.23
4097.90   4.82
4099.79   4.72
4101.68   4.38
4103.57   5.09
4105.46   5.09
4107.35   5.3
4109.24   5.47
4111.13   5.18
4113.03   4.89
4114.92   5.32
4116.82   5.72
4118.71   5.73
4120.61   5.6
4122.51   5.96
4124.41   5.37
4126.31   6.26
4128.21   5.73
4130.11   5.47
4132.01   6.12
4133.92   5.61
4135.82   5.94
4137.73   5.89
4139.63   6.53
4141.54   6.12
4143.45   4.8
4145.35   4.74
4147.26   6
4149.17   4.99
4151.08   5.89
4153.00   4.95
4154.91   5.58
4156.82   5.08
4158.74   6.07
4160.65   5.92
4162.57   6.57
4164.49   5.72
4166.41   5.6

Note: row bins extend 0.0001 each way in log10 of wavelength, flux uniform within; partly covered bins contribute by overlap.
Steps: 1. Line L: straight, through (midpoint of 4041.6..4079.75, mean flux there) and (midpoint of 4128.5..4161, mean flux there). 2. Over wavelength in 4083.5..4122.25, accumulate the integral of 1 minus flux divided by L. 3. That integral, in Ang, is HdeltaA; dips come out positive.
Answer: -0.7 Ang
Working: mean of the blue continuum 5.2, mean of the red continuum 5.63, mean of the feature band 5.51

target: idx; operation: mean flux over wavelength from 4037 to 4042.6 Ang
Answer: 6.04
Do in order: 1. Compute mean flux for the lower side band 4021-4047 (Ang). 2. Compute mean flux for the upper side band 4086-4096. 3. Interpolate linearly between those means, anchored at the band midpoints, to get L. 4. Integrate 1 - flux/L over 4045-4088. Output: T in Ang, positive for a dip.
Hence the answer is 4.0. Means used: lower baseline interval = 5.4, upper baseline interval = 6.22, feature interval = 5.33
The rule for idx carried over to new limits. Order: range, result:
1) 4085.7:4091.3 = 6.4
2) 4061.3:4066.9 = 4.71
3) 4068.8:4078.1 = 5.27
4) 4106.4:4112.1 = 5.31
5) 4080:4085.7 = 5.89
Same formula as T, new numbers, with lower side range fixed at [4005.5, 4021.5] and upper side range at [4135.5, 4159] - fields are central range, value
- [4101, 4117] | 1.35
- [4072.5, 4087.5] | 0.65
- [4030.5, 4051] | 1.33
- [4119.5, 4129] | -0.32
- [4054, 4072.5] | 1.52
